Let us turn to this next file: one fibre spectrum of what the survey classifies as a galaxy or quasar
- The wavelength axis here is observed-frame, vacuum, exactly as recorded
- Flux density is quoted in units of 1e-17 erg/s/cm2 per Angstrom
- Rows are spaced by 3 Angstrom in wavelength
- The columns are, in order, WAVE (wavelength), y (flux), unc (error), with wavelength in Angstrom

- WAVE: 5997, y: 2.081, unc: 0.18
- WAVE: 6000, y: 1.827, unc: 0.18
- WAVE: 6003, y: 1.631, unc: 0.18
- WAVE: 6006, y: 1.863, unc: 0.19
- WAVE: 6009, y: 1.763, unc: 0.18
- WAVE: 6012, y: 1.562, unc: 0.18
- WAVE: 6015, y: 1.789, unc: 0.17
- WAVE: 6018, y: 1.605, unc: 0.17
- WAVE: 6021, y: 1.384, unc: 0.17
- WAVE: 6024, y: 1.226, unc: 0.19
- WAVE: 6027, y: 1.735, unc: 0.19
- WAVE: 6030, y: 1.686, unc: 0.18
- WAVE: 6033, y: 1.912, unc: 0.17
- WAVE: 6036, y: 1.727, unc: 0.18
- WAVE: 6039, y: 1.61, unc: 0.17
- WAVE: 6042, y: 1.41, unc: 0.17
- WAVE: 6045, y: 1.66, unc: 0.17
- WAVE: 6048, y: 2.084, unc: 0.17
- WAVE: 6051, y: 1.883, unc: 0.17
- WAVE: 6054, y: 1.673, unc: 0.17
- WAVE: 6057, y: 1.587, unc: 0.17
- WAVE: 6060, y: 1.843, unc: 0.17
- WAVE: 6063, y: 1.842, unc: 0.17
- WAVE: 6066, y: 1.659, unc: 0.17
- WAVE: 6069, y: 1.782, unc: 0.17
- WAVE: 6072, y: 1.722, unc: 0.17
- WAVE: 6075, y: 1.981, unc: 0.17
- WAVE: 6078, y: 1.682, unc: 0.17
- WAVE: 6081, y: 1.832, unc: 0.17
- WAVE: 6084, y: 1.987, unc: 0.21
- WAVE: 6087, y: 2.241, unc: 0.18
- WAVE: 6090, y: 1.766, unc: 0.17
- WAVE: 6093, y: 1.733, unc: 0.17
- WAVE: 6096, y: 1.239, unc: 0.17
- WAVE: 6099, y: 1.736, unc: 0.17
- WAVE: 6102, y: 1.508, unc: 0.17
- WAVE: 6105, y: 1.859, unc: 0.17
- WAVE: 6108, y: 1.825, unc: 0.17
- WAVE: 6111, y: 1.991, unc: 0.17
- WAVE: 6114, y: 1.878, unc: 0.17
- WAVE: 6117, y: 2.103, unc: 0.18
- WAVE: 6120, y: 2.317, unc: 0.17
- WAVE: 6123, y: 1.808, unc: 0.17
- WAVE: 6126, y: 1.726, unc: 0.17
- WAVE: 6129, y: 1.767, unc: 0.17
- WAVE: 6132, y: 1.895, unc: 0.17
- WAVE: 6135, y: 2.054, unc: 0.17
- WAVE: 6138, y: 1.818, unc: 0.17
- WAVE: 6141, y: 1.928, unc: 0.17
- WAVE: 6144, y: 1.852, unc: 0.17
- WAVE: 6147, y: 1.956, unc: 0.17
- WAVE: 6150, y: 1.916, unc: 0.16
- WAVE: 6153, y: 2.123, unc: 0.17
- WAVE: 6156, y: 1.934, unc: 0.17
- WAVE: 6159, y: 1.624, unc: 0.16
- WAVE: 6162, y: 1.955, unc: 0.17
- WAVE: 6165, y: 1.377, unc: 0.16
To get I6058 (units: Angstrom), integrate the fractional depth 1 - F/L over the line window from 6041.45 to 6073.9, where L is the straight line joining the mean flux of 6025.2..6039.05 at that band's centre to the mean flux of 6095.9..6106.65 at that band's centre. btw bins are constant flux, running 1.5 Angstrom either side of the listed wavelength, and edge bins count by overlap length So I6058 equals -1.1 Angstrom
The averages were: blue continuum 1.74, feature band 1.75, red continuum 1.63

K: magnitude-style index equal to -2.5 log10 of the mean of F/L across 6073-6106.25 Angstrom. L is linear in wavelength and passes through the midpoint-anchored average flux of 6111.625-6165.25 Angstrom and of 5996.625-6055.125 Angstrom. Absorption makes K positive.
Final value 0.02 mag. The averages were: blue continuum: 1.7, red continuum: 1.9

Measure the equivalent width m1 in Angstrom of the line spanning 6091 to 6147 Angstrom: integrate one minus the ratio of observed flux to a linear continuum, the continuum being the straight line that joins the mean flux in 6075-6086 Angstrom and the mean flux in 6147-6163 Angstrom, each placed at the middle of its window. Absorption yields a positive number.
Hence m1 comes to 1.7 Angstrom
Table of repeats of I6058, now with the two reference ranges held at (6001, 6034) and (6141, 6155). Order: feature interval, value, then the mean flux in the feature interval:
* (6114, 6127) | -0.65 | 1.99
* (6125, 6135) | 0.40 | 1.84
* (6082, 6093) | -0.85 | 1.95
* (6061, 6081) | -0.09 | 1.78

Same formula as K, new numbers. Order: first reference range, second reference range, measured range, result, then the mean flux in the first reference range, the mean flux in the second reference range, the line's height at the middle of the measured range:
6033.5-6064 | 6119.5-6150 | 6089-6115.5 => 0.07 mag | 1.74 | 1.9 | 1.84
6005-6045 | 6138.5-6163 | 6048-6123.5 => -0.04 mag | 1.63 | 1.91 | 1.77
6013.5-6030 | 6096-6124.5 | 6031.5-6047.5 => -0.05 mag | 1.56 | 1.86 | 1.62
